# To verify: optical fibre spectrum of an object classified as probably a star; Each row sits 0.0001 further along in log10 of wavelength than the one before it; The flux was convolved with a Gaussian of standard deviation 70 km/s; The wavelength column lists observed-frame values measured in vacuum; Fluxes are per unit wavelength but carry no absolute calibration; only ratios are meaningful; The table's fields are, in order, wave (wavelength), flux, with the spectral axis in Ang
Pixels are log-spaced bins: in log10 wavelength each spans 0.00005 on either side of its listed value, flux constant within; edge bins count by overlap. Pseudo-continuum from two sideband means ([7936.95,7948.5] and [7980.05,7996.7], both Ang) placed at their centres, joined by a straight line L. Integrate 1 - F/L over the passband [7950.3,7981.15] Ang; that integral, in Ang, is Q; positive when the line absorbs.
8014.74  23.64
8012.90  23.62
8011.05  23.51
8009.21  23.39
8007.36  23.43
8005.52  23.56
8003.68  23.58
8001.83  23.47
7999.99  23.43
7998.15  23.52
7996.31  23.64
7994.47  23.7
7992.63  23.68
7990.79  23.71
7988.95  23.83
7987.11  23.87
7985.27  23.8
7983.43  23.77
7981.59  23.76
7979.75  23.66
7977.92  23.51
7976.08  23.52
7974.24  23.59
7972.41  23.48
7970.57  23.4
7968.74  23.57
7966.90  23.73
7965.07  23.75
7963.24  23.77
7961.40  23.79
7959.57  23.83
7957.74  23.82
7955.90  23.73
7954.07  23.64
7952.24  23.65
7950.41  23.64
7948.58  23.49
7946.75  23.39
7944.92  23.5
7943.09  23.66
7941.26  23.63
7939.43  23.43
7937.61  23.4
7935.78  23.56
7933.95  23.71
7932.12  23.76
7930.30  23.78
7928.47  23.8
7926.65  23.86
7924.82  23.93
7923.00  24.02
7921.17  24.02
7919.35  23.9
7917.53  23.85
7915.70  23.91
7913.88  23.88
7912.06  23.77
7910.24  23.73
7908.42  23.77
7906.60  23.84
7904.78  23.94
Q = 0.0 Ang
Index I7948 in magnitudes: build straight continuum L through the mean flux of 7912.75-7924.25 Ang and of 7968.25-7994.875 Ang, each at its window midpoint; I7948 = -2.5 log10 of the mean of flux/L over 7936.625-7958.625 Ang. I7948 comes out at 0.01 mag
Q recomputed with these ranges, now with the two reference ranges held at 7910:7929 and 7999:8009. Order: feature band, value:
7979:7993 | -0.12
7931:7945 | 0.13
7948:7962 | 0.01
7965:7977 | 0.04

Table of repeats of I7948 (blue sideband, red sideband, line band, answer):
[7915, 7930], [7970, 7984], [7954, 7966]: 0.00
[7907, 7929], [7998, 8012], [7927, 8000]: 0.00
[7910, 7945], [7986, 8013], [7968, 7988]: 0.00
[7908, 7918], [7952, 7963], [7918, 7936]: 0.00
